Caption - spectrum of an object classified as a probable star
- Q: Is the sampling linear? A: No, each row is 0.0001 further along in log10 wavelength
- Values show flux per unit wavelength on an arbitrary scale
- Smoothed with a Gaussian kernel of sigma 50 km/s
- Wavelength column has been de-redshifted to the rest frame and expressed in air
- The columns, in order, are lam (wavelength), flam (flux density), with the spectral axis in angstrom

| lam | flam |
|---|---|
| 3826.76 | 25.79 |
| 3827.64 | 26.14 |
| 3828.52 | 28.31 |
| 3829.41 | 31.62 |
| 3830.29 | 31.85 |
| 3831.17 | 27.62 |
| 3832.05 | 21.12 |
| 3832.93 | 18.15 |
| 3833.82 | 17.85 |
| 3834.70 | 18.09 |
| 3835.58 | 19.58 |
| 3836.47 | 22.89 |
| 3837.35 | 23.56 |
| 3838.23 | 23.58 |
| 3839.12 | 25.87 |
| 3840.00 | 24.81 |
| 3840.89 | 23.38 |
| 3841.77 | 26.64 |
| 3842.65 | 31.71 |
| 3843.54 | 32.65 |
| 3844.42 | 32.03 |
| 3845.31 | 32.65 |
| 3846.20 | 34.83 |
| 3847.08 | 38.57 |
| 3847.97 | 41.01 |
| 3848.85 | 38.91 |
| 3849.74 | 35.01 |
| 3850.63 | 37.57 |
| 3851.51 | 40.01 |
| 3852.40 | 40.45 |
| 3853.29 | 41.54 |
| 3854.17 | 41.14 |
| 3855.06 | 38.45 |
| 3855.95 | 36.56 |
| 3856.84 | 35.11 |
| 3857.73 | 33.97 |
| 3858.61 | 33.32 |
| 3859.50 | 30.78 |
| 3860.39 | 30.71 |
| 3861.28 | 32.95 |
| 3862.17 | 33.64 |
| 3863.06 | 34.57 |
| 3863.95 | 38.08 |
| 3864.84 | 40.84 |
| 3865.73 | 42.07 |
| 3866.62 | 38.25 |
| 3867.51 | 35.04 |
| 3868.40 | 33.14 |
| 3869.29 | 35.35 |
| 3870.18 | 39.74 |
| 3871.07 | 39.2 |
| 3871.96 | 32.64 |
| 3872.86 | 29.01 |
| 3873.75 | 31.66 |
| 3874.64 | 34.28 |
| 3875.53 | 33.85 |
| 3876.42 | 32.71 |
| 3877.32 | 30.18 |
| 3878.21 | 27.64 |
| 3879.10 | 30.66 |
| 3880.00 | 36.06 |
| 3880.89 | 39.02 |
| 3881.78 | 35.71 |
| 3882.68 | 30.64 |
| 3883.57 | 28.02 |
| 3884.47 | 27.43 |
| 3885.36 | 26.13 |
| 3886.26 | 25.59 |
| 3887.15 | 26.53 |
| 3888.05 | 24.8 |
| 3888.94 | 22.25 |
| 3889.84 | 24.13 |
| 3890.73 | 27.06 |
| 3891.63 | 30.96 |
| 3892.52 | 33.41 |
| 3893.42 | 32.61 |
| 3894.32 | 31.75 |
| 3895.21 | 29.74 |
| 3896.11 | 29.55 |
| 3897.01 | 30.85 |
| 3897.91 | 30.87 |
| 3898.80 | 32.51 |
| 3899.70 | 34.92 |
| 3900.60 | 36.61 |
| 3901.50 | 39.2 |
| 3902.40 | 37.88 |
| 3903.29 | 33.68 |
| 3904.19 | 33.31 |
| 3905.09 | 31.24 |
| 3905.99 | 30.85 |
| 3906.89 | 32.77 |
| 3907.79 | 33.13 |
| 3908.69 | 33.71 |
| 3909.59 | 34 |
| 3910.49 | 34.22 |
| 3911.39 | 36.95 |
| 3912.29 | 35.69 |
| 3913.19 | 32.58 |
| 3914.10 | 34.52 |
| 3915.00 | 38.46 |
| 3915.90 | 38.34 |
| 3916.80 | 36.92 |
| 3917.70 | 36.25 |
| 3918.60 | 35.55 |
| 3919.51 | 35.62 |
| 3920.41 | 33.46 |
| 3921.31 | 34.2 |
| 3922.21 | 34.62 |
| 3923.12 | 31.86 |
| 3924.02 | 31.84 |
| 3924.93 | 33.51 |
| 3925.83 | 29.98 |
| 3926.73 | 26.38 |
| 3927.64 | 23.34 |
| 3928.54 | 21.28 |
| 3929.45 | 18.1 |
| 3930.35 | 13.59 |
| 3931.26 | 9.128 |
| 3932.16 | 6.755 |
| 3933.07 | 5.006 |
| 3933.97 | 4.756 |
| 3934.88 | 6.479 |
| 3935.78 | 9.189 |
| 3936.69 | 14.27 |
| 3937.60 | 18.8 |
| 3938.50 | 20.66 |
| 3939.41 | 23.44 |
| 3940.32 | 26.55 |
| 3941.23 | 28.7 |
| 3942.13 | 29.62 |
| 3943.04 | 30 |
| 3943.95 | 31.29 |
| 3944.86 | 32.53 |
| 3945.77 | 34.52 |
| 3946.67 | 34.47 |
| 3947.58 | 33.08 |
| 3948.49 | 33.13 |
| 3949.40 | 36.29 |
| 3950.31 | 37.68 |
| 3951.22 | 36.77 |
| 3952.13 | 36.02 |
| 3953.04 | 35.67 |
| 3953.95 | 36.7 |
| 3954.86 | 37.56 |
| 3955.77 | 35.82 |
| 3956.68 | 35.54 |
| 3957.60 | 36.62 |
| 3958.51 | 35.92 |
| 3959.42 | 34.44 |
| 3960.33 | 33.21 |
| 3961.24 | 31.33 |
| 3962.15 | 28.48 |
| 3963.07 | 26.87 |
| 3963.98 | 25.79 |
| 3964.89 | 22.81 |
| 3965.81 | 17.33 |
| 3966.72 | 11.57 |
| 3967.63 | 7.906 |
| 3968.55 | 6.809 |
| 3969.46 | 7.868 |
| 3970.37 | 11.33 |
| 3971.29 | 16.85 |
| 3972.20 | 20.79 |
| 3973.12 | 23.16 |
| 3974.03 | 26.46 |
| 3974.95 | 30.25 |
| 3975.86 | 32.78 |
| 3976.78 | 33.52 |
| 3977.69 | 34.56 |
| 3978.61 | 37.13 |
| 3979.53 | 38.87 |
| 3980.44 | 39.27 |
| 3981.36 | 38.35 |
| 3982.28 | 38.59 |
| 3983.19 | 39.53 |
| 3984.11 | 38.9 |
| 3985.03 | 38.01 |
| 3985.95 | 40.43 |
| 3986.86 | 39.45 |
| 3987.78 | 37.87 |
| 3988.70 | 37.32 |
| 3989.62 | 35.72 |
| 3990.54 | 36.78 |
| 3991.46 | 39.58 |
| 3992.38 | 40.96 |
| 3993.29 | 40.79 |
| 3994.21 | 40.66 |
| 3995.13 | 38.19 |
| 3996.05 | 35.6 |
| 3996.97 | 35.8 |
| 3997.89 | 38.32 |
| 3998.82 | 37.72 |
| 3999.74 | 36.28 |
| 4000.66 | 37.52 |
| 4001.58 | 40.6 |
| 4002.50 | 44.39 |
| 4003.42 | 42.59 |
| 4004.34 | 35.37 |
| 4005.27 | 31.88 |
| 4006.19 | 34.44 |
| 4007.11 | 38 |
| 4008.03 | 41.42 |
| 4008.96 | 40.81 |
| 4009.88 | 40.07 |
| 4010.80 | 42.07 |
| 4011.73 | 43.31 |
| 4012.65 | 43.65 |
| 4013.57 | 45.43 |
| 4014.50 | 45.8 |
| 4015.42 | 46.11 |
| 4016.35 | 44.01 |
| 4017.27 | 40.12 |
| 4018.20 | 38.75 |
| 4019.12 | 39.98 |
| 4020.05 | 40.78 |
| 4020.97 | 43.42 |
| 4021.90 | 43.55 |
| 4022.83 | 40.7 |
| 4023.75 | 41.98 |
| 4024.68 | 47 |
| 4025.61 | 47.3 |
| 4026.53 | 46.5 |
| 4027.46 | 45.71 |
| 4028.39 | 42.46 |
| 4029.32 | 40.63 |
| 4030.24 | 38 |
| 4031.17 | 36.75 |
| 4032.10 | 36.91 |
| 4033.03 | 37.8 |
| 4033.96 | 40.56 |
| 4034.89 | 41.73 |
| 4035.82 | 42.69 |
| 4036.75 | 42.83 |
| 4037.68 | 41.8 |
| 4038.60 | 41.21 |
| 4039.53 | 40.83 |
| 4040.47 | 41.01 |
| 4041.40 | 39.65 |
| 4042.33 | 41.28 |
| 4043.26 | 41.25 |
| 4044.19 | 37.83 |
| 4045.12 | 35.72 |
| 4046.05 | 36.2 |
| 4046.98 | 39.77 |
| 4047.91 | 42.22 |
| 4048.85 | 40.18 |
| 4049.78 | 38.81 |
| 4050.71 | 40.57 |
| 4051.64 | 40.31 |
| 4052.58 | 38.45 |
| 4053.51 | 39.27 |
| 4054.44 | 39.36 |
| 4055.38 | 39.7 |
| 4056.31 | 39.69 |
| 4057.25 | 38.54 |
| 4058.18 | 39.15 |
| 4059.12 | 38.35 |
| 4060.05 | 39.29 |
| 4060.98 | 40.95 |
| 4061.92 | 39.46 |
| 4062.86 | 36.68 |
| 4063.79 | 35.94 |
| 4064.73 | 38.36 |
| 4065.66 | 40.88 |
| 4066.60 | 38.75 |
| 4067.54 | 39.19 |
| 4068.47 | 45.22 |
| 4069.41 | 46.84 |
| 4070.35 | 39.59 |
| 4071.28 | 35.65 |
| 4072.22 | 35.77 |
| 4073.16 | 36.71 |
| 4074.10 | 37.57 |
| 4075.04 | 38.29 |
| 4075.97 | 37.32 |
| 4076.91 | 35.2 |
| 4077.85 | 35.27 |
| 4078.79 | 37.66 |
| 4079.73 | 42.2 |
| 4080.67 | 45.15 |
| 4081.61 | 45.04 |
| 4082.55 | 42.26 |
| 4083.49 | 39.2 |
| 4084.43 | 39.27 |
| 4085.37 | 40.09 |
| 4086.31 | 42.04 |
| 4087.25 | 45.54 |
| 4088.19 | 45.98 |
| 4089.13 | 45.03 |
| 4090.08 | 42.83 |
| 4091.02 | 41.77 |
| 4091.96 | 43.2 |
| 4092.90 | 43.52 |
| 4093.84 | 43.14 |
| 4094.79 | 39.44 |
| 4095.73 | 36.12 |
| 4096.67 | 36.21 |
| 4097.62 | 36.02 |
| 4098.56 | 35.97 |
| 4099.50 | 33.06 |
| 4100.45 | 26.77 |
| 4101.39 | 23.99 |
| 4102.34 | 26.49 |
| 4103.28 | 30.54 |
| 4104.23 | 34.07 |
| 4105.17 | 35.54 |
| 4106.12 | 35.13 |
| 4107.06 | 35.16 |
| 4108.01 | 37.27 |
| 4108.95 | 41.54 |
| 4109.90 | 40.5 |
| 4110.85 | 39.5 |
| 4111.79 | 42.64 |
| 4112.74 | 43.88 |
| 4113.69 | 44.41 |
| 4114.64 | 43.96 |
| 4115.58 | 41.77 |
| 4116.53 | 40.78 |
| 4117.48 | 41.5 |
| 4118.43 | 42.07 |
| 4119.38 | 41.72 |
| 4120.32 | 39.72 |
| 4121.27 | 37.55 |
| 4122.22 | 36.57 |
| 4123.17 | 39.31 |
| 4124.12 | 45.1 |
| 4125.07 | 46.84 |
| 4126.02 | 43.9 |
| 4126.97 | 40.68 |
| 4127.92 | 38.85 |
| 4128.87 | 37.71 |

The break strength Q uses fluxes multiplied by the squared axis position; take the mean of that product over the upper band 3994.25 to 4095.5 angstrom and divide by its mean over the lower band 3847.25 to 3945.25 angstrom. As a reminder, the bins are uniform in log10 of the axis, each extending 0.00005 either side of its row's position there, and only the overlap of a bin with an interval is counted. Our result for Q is 1.4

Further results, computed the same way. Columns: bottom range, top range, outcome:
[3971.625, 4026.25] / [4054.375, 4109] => 1.04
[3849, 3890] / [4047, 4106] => 1.28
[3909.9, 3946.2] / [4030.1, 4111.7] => 1.58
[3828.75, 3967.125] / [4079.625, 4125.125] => 1.43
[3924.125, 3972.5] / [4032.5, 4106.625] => 1.68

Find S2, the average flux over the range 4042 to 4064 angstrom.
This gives 39.2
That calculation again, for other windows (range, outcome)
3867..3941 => 29.3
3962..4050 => 36.7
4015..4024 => 41.9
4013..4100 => 40.4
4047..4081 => 39.2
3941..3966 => 32.6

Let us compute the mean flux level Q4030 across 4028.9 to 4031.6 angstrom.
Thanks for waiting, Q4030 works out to 38.5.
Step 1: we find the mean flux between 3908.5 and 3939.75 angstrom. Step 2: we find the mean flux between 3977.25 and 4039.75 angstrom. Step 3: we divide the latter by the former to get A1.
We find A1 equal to 1.5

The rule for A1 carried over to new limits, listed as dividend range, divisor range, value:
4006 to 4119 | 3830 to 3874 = 1.23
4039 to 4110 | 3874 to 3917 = 1.21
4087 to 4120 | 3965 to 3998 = 1.24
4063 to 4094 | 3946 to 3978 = 1.44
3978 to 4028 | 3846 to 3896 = 1.20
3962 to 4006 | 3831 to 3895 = 1.01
